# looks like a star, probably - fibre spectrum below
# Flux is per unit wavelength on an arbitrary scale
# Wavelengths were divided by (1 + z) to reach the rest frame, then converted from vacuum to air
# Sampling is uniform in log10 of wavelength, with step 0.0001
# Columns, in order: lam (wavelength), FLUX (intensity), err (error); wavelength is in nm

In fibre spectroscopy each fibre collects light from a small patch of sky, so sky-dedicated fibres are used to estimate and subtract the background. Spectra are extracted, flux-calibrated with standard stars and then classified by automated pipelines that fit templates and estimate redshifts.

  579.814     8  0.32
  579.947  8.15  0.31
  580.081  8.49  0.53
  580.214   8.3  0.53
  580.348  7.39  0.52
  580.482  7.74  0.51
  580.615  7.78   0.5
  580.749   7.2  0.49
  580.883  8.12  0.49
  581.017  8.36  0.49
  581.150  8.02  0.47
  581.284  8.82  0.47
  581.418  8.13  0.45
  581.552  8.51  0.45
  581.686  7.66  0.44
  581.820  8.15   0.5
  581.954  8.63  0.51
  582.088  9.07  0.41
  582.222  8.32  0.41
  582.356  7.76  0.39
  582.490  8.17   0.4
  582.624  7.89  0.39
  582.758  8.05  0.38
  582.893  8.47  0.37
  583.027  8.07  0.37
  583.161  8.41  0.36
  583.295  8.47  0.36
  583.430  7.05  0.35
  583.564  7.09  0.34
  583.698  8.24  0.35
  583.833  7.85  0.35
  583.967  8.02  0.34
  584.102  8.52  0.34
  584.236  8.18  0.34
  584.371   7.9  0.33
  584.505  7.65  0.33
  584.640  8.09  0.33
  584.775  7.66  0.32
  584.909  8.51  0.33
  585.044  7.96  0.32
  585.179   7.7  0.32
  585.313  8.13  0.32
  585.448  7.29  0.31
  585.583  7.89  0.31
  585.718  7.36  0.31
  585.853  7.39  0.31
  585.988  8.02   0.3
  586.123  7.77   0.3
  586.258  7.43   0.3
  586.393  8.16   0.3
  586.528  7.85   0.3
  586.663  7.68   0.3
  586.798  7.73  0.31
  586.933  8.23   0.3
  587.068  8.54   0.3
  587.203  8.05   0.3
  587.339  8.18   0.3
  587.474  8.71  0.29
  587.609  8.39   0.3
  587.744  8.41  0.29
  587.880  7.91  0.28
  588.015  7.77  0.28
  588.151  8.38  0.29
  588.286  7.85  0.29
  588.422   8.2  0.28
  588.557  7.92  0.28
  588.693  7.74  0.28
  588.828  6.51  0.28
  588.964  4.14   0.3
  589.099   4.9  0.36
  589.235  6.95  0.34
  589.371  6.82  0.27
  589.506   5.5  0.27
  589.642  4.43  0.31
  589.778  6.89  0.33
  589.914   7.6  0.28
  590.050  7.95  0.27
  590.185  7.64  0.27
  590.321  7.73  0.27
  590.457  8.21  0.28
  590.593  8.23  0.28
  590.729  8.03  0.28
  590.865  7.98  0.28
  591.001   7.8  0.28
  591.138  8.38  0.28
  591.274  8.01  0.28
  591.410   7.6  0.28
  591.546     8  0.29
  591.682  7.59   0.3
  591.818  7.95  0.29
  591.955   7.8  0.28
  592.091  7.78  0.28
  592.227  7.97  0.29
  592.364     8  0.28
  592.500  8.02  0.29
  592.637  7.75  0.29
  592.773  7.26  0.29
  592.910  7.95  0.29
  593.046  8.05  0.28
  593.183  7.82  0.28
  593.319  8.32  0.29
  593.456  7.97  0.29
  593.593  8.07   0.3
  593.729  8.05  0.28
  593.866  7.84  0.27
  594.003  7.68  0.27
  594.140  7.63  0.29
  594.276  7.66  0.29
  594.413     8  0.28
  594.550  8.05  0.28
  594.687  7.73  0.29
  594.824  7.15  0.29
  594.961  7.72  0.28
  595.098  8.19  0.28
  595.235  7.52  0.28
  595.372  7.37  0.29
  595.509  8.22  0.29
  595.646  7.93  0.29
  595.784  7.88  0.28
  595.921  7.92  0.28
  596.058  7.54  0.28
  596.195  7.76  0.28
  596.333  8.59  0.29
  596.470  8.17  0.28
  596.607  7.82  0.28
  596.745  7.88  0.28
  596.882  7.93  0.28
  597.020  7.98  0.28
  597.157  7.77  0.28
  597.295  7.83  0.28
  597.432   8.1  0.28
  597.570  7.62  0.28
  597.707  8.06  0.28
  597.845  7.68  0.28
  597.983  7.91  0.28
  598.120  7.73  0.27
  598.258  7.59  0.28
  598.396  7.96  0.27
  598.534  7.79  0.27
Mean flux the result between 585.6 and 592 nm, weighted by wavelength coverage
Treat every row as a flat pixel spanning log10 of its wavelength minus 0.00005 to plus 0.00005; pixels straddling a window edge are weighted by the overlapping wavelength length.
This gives 7.58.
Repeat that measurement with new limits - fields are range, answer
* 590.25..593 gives 7.9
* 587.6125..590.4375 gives 7.11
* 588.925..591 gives 6.94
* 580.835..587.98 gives 8.05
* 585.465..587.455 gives 7.88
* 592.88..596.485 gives 7.88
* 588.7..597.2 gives 7.61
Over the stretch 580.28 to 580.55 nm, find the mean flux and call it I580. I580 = 7.57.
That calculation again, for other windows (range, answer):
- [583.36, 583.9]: 7.56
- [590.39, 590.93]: 8.11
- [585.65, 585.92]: 7.37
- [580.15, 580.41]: 7.84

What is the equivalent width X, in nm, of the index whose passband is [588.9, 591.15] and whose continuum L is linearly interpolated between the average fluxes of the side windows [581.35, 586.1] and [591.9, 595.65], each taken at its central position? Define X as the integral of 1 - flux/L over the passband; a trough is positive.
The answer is 0.26 nm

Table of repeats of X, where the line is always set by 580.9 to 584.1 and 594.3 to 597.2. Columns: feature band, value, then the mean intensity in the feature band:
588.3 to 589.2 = 0.152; 6.66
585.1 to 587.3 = 0.064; 7.83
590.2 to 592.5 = 0.005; 7.94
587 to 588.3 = -0.032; 8.23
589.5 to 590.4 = 0.119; 6.93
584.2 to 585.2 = 0.017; 7.96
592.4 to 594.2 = 0.007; 7.88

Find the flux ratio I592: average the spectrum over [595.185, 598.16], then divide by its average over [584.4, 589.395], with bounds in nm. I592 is 1.0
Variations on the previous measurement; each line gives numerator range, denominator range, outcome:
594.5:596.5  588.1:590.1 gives 1.16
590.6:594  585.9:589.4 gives 1.04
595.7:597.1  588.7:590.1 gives 1.28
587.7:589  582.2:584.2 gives 0.94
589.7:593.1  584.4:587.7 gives 0.99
